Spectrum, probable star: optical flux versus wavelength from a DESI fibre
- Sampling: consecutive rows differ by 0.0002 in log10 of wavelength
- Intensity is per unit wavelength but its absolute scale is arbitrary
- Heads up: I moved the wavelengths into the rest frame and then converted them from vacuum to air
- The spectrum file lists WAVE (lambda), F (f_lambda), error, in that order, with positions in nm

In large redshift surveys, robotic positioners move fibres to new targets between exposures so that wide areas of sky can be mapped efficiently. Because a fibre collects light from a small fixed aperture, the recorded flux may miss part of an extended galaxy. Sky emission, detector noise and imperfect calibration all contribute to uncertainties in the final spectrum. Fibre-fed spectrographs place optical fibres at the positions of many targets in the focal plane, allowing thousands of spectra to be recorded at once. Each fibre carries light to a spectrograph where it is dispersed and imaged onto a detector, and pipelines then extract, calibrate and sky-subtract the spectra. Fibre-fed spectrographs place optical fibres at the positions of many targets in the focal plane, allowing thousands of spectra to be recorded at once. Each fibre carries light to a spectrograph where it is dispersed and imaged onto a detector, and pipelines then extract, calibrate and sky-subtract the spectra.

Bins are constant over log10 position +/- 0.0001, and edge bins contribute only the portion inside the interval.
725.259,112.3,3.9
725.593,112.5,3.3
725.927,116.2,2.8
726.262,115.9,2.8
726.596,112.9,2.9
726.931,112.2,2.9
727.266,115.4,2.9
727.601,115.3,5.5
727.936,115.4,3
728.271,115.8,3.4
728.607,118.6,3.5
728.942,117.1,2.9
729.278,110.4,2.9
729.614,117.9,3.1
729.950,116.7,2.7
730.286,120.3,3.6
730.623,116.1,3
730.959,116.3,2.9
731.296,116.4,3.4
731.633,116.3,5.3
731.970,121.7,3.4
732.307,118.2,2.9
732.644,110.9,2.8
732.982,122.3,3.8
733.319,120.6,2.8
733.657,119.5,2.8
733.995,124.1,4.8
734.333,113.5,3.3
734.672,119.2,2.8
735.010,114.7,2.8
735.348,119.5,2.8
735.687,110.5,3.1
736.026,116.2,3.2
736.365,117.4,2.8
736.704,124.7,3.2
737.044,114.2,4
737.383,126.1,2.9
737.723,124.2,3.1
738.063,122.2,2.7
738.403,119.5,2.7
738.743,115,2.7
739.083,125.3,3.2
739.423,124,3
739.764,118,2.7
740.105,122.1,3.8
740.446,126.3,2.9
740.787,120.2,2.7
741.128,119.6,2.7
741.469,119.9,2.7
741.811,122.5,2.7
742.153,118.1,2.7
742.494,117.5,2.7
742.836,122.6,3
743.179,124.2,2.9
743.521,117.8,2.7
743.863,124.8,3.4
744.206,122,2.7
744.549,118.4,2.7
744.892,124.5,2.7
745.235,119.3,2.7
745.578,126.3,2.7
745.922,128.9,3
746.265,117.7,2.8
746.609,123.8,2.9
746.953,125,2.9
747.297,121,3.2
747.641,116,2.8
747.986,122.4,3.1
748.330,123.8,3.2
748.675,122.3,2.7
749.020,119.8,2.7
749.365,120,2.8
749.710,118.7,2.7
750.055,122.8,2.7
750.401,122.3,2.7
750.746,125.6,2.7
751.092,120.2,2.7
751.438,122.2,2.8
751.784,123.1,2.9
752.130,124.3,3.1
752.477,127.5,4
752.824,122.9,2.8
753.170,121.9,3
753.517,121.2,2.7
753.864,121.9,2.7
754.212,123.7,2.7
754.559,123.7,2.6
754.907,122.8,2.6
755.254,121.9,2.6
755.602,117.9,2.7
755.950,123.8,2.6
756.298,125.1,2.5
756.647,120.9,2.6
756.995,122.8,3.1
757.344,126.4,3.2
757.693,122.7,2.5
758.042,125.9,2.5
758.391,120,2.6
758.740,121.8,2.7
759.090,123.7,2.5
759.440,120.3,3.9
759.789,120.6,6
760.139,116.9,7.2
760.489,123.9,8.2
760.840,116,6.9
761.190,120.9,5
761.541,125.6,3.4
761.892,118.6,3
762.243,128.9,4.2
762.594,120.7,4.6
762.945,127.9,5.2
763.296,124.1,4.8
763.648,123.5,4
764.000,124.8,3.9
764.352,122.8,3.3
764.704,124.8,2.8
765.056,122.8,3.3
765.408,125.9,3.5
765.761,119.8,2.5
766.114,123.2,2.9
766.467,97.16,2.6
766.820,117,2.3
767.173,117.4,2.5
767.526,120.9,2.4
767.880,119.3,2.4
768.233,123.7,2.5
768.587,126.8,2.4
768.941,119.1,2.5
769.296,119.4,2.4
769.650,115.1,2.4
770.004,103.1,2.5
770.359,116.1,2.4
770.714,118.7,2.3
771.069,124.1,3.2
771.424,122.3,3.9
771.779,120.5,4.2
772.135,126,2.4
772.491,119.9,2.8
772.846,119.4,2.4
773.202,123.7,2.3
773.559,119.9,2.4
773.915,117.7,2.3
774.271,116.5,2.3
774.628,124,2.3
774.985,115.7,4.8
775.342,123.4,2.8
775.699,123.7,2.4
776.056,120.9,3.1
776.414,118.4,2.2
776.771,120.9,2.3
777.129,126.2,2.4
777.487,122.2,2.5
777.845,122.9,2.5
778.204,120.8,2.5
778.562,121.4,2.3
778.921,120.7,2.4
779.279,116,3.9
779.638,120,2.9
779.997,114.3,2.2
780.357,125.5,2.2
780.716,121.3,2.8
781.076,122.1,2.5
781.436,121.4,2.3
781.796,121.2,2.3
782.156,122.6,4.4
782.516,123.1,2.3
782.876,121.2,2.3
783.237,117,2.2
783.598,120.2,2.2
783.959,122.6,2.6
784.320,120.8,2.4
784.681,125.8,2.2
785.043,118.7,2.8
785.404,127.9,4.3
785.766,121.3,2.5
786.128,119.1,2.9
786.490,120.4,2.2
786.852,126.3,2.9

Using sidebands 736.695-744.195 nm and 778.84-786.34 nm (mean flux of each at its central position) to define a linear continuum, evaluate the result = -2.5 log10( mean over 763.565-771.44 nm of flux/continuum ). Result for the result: 0.02 mag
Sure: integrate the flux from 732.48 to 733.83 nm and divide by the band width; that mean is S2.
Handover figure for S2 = 118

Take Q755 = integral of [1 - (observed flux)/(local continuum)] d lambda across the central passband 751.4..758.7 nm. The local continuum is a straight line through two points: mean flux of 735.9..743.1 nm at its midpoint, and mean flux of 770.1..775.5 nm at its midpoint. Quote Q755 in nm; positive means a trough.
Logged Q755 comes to -0.15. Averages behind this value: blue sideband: 121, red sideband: 120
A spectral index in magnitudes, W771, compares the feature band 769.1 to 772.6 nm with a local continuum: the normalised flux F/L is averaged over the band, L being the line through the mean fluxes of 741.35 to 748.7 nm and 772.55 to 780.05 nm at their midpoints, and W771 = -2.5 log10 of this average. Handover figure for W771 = 0.02 mag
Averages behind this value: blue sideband 122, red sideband 121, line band 118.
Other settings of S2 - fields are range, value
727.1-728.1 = 115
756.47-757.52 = 123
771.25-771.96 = 121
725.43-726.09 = 114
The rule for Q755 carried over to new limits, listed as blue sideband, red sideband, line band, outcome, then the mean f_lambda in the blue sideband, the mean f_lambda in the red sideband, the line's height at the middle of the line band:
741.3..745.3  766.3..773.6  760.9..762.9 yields -0.060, 121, 119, 119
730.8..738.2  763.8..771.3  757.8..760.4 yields -0.053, 119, 119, 119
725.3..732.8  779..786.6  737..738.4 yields -0.065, 116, 121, 117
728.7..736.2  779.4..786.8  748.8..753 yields -0.132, 117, 121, 119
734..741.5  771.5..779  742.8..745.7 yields -0.051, 120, 121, 120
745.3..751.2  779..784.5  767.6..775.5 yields 0.087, 122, 121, 121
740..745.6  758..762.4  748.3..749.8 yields 0.009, 121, 122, 121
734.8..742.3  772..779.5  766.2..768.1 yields 0.090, 120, 121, 121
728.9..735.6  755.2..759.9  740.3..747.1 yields -0.125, 118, 122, 120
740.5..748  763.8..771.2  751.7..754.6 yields -0.066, 122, 119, 121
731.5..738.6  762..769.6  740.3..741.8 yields -0.028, 119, 121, 119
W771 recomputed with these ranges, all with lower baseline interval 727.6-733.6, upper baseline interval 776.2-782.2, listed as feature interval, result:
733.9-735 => 0.00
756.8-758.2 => -0.05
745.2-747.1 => -0.05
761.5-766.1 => -0.04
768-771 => 0.02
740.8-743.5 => -0.02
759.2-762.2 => -0.01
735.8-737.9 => -0.02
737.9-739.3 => -0.03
